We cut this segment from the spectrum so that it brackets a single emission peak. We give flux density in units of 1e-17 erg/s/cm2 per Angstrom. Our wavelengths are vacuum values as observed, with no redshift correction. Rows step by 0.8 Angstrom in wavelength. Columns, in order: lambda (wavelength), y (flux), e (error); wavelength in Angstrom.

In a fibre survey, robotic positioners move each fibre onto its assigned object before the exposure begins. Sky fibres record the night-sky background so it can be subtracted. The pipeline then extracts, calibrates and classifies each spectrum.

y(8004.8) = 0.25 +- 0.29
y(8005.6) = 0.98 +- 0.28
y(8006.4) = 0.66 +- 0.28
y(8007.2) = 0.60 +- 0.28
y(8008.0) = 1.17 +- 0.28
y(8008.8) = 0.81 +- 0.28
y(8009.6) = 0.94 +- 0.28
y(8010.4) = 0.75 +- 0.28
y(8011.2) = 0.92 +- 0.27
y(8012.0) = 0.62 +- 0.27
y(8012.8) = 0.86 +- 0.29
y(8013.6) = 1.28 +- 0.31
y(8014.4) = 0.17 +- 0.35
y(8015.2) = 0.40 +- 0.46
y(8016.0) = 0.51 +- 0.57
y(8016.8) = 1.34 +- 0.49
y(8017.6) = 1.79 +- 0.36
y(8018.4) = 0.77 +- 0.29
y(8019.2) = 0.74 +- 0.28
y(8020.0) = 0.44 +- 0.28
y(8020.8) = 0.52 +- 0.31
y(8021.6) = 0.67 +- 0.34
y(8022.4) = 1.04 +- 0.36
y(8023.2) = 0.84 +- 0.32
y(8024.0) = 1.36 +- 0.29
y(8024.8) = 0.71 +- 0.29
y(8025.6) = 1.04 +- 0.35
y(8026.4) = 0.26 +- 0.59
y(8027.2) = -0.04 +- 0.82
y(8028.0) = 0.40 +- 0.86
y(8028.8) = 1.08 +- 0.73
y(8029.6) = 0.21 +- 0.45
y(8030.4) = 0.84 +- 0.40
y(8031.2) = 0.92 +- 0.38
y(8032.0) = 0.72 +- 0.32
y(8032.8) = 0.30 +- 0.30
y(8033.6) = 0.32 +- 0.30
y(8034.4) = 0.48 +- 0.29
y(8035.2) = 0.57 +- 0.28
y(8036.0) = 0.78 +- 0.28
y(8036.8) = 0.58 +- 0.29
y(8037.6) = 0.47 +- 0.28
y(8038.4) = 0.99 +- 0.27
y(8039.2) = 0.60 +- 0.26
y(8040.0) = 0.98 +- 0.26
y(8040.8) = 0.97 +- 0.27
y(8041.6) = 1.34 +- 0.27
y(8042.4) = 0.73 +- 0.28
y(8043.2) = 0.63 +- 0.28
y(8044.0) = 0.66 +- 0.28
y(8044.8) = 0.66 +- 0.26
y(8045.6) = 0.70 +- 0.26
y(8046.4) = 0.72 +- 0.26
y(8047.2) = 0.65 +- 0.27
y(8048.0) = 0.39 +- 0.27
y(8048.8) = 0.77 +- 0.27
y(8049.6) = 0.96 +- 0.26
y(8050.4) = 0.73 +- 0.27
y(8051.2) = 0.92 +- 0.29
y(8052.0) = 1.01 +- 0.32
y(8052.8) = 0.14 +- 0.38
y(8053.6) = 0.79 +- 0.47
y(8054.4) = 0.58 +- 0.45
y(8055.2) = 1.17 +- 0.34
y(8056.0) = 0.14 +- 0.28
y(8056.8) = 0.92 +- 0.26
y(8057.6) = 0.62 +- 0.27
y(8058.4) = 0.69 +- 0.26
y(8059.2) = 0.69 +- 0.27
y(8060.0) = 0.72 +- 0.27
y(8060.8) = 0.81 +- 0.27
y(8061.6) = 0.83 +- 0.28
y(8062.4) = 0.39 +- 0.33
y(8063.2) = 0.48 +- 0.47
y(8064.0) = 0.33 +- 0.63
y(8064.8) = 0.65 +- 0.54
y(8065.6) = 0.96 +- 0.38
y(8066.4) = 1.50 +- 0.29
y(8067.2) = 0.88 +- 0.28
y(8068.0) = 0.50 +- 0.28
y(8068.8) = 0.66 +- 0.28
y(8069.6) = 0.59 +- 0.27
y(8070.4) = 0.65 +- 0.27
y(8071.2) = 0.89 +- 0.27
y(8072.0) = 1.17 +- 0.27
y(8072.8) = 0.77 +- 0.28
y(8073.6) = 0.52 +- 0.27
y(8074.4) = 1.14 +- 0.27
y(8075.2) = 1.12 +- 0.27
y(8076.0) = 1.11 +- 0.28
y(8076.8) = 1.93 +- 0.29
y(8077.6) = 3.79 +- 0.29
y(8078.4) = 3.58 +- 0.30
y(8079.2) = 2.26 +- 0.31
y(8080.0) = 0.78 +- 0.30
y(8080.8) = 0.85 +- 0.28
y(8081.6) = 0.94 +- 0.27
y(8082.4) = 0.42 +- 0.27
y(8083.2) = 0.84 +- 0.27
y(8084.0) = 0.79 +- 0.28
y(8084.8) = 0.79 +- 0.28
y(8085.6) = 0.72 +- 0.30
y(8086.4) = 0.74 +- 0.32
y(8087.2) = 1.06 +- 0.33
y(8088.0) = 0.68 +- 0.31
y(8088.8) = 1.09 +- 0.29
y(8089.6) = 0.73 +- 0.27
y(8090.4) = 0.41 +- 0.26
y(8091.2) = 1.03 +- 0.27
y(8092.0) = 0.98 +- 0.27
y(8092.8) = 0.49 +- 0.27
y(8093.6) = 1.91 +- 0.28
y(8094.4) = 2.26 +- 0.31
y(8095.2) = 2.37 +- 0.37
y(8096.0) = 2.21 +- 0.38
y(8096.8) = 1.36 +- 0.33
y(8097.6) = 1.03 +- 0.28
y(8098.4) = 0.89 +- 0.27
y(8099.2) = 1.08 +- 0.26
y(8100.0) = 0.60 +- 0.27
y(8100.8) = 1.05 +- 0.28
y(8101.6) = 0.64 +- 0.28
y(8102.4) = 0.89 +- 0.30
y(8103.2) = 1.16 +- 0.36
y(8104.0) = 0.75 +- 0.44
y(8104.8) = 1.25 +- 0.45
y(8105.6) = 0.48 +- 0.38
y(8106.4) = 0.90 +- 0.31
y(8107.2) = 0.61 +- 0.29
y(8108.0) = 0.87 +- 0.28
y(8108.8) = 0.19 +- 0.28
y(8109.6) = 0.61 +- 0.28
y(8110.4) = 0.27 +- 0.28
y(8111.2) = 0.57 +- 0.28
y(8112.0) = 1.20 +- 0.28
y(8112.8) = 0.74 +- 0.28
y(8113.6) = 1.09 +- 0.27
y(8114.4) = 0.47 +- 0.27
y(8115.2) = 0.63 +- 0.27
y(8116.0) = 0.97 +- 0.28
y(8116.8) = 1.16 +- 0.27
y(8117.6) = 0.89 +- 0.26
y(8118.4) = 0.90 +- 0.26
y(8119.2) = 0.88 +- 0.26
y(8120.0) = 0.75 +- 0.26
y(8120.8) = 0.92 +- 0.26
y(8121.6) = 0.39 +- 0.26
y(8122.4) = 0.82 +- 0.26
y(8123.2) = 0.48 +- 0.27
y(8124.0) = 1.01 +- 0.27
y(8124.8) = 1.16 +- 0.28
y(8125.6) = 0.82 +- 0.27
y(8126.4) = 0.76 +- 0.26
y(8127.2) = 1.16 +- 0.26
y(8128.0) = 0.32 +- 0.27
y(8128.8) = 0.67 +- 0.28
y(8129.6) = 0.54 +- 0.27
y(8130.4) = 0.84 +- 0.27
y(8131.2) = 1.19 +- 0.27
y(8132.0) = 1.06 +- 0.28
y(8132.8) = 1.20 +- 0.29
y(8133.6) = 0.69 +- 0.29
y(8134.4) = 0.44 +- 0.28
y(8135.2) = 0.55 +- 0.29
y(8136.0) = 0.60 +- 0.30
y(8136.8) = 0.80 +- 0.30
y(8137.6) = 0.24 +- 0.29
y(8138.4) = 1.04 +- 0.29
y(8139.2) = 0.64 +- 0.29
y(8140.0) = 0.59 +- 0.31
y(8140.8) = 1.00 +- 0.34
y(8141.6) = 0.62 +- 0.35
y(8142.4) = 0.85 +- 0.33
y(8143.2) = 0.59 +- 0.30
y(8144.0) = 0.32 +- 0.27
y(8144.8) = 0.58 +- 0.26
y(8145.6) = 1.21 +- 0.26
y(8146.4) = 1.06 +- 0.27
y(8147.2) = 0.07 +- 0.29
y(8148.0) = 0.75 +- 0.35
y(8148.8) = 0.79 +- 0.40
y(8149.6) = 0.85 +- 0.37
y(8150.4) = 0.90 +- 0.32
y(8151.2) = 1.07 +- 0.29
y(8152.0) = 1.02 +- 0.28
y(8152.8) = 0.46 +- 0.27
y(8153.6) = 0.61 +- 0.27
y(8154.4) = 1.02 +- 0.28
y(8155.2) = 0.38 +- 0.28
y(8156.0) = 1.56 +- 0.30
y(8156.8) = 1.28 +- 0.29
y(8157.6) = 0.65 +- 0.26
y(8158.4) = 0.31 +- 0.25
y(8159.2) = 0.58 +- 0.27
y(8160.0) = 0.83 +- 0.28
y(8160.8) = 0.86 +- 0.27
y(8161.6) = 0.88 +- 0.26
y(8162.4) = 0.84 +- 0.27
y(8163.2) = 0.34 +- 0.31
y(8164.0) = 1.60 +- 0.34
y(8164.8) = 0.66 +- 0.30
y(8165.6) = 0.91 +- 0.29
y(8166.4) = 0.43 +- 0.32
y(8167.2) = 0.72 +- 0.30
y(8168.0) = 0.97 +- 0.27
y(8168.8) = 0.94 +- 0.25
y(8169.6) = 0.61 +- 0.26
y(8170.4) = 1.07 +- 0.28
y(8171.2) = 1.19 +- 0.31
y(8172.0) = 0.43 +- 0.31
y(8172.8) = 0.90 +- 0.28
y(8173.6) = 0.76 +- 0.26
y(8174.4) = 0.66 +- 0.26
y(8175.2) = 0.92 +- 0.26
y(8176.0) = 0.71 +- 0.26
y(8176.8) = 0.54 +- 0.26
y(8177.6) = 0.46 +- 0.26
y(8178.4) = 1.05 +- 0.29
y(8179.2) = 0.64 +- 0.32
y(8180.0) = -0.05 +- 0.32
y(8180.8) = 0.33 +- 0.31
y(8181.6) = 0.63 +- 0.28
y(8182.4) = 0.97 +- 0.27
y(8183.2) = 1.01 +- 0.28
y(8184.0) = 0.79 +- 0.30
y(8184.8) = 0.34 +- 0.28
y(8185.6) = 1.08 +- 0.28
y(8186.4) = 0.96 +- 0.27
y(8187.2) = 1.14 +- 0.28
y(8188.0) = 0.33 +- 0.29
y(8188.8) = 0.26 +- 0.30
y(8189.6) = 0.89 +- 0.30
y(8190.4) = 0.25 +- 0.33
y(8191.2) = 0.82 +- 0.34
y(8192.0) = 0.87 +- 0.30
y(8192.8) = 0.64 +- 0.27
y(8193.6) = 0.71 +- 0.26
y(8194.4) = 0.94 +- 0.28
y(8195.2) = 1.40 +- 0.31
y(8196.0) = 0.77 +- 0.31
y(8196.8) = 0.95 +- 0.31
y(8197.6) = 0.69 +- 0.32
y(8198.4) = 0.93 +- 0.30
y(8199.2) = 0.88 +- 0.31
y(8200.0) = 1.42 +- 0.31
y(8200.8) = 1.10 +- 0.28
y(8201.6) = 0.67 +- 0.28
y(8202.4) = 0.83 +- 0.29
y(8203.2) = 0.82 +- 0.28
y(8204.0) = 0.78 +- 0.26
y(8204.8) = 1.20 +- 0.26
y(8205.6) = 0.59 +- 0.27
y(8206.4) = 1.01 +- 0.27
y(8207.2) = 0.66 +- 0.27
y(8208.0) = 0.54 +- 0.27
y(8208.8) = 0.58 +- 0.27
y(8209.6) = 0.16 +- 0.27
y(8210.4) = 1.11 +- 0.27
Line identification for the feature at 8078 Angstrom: [S II] 6716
